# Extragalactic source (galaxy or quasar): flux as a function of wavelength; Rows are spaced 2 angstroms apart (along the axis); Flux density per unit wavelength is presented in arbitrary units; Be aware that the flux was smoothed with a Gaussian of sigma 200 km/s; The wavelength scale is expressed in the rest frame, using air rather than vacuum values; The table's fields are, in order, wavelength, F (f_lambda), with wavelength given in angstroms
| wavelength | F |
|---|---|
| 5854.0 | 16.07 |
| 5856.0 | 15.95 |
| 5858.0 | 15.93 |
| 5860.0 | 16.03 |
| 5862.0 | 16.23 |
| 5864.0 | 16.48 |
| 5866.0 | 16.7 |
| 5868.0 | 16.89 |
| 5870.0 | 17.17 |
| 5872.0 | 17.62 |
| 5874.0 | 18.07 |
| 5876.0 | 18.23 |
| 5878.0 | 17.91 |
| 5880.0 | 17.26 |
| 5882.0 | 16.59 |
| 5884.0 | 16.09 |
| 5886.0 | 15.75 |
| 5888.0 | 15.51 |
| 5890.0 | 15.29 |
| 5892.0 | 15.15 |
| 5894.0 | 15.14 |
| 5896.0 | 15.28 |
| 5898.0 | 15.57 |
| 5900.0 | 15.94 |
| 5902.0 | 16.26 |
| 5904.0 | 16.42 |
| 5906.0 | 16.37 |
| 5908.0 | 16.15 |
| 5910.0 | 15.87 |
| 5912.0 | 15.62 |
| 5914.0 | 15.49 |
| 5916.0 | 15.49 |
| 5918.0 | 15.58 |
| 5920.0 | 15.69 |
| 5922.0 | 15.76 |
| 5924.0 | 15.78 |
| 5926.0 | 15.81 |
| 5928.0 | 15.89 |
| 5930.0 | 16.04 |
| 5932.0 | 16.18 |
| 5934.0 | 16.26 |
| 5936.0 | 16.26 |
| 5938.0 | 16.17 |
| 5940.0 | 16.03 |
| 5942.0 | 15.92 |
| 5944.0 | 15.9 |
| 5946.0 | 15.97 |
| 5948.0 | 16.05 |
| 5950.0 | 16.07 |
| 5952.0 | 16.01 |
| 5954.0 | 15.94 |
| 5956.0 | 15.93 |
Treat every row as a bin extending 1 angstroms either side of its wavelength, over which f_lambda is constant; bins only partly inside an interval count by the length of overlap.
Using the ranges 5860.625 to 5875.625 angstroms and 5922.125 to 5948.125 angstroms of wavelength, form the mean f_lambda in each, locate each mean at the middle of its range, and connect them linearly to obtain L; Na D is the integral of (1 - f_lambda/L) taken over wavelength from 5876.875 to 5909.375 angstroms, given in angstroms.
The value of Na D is 1.20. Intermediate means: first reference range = 17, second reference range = 16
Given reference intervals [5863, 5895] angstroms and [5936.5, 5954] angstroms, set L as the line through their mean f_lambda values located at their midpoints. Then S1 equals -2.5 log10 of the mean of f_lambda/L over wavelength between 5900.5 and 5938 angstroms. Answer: 0.02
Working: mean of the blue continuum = 16.6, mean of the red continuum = 16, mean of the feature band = 15.9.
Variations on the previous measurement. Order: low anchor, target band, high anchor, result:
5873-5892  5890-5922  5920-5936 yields 0.039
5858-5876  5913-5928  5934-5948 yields 0.042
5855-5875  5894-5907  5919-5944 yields 0.028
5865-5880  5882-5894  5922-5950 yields 0.101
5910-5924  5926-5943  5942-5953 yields -0.016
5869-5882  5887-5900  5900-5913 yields 0.092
